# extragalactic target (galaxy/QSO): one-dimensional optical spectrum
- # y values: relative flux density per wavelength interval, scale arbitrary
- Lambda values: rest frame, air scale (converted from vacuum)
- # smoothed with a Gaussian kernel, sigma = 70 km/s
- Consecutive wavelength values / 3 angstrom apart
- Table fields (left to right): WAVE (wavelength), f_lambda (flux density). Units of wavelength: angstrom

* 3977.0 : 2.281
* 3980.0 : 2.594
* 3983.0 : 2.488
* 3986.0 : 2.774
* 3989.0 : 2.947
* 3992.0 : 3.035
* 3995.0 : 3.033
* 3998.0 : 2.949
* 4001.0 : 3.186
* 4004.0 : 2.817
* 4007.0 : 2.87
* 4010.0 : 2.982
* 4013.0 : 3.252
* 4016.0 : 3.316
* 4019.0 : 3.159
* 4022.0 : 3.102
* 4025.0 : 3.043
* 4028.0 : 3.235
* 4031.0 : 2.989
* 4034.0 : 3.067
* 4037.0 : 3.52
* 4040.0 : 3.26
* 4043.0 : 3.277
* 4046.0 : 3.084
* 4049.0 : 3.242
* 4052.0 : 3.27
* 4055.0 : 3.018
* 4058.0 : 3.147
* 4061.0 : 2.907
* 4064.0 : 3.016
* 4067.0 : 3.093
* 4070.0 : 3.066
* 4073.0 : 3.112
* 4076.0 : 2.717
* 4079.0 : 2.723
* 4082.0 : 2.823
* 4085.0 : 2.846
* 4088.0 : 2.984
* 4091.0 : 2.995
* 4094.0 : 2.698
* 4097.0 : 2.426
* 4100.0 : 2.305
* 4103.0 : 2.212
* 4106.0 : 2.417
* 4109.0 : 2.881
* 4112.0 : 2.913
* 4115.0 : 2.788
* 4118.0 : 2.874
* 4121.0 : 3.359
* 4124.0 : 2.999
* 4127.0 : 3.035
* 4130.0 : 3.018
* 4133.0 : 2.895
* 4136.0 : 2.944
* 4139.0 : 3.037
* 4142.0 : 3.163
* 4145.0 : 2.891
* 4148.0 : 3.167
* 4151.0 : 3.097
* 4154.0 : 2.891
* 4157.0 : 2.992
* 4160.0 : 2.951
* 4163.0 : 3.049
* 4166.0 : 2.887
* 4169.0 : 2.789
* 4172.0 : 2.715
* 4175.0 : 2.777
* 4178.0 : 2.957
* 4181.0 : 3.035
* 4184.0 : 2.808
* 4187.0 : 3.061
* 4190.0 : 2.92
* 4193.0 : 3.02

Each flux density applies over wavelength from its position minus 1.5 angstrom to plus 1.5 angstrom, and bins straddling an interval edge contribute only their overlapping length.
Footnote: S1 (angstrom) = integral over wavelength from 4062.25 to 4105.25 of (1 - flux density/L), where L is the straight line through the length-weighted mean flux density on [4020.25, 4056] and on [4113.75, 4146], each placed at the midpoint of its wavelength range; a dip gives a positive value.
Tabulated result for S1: 4.3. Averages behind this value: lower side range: 3.18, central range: 2.78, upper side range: 3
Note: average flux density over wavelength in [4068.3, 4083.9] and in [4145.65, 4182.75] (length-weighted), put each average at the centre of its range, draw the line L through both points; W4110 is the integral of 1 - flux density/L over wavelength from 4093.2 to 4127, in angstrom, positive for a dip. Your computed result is 2.09 angstrom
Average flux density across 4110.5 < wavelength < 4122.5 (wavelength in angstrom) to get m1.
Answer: 2.98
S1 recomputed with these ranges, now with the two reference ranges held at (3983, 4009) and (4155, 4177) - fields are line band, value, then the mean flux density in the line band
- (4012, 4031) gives -1.62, 3.17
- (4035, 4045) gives -1.41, 3.32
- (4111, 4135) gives -0.77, 2.99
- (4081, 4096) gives 0.24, 2.86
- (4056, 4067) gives -0.47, 3.03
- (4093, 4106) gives 2.24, 2.4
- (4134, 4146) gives -0.50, 3.01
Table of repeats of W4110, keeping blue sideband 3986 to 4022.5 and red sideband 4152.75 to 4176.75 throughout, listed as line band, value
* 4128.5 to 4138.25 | -0.2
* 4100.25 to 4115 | 1.7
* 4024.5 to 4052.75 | -1.8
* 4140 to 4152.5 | -0.8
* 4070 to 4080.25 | 0.3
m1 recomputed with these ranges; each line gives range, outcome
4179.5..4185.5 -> 2.92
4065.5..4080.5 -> 2.94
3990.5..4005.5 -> 3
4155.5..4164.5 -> 3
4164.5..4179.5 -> 2.83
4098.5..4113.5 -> 2.55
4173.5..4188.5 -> 2.93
